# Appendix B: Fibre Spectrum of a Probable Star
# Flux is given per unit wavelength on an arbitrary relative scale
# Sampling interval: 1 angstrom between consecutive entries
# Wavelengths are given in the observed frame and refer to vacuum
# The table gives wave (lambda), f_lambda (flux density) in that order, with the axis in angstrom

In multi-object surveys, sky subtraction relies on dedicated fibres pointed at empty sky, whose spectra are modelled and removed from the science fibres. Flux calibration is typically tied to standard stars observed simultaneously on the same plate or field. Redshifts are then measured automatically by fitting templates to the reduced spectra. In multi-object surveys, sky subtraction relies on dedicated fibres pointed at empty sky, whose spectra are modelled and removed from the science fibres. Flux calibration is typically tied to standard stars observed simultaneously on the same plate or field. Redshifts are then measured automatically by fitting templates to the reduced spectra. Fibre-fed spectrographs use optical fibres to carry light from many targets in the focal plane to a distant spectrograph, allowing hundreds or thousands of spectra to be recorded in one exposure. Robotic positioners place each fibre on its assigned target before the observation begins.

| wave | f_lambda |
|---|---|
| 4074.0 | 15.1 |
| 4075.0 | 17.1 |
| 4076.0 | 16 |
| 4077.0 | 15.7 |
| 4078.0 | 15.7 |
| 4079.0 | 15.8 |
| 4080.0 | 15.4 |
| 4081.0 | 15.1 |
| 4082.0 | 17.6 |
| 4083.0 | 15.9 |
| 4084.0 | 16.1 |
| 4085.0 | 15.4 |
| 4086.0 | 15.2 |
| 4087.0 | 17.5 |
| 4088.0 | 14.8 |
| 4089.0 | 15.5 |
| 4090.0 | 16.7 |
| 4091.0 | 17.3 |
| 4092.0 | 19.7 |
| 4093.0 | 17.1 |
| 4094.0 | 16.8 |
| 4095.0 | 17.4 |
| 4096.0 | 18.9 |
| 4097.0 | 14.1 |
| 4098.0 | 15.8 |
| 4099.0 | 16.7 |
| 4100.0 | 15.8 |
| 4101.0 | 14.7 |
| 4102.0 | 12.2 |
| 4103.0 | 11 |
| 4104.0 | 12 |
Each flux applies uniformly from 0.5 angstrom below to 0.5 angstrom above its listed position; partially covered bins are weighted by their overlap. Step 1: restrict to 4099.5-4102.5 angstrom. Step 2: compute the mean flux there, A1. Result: 14.2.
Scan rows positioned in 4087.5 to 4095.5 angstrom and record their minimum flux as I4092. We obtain 14.8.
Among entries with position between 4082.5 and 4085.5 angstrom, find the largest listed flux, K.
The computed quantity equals 16.1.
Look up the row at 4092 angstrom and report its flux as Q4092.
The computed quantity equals 19.7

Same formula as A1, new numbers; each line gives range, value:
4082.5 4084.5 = 16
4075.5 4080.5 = 15.7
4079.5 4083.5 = 16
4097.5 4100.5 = 16.1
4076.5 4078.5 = 15.7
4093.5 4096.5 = 17.7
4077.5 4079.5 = 15.8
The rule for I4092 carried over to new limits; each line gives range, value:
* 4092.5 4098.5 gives 14.1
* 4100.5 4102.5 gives 12.2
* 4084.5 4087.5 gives 15.2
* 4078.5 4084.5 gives 15.1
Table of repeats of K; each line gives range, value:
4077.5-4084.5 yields 17.6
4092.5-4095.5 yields 17.4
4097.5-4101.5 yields 16.7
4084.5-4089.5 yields 17.5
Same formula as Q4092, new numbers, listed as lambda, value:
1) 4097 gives 14.1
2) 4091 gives 17.3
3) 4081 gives 15.1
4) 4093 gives 17.1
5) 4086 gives 15.2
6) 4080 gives 15.4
